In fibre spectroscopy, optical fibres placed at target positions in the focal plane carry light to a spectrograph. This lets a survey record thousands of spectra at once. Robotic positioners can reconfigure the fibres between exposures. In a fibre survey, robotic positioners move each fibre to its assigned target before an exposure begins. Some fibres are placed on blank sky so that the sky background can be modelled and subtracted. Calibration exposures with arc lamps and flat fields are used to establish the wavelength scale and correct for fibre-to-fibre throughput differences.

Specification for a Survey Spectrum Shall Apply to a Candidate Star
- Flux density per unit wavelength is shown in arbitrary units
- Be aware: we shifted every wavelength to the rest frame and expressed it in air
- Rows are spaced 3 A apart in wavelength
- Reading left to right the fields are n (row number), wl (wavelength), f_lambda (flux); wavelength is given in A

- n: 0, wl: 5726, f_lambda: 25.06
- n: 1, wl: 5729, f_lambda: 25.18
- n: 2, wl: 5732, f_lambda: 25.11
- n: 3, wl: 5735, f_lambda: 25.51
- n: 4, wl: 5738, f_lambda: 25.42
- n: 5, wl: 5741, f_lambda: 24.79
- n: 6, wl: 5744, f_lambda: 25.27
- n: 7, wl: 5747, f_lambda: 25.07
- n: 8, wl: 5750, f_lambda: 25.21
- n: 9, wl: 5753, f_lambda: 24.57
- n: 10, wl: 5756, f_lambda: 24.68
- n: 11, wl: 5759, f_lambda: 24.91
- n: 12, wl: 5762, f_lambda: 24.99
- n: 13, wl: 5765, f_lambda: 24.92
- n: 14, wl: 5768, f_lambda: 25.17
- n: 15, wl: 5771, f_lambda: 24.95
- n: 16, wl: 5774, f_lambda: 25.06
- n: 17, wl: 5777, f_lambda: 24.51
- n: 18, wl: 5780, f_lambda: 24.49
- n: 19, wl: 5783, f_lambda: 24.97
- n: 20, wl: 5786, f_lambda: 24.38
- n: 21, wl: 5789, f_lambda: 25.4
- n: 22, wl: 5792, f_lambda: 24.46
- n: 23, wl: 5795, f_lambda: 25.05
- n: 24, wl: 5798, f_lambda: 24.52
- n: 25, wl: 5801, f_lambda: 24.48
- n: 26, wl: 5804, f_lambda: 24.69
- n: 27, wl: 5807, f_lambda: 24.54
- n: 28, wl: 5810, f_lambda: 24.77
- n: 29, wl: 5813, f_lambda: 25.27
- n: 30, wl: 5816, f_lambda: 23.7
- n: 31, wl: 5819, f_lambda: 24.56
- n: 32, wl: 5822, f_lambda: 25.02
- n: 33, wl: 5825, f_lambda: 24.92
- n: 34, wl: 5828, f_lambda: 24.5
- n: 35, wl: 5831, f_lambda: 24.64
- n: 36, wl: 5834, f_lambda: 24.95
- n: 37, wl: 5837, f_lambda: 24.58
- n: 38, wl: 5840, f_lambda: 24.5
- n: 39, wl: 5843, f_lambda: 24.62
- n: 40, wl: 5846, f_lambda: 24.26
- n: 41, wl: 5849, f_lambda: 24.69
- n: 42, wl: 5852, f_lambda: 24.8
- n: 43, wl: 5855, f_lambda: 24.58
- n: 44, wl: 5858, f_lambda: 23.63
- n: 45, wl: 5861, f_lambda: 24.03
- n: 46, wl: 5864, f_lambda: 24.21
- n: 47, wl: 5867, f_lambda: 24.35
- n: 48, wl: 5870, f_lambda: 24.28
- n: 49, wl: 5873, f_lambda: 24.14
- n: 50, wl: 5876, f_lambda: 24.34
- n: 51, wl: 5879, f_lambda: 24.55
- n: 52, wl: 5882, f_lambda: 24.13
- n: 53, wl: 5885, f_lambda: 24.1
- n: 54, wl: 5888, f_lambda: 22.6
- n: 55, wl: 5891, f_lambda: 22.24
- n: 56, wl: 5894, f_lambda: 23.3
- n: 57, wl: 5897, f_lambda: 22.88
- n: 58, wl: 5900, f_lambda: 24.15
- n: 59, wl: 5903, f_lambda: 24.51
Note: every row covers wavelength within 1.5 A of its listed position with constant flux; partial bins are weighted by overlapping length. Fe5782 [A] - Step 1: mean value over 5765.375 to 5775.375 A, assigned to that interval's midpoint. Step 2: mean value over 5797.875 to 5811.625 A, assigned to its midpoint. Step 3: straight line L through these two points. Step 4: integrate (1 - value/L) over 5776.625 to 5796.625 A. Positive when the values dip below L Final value 0.1 A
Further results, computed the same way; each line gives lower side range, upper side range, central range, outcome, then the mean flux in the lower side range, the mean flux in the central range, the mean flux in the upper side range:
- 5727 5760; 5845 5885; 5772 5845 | -0.1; 25.1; 24.7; 24.3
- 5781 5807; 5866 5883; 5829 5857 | -0.2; 24.7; 24.6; 24.3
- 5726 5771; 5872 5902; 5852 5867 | -0.2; 25.1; 24.2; 23.6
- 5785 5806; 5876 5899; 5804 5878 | -1.2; 24.7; 24.5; 23.5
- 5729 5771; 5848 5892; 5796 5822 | 0.0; 25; 24.6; 24.1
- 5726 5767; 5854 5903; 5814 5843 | -0.4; 25.1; 24.6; 23.9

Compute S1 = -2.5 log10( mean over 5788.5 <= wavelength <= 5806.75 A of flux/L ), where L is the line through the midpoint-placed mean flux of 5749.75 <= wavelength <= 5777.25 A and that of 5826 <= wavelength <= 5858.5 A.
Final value 0.00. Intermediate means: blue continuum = 24.9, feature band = 24.7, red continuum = 24.6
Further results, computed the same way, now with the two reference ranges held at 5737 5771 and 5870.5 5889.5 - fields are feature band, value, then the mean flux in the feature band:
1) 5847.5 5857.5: -0.02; 24.6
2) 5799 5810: 0.00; 24.6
